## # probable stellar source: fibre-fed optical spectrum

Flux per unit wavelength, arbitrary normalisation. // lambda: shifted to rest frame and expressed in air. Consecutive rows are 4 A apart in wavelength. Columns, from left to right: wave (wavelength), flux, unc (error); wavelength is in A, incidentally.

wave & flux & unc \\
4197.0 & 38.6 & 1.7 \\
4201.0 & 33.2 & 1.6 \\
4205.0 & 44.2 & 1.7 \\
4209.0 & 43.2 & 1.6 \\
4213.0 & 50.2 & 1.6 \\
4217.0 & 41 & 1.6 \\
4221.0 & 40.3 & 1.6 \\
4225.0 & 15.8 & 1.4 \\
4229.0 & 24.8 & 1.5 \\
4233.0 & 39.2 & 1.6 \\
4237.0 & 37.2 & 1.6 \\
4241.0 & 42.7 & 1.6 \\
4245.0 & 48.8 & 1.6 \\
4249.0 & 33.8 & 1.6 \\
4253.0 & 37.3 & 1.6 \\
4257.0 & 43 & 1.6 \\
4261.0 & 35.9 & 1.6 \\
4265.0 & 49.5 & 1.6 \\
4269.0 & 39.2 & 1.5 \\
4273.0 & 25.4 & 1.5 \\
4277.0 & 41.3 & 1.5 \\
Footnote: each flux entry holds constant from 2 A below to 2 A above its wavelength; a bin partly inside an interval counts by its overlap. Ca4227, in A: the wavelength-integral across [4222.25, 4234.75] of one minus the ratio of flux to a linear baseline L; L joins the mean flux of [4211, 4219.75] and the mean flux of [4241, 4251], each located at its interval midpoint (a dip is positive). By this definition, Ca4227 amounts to 4.7 A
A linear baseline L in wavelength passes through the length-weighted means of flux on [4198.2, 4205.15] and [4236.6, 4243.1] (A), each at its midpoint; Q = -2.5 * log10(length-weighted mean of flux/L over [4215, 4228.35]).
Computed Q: 0.23 mag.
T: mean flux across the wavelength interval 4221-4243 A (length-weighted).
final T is 32.7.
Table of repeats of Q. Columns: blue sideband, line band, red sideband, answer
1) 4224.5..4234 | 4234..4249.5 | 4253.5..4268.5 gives -0.25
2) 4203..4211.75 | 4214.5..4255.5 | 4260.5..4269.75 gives 0.20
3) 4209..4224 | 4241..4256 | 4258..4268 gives 0.04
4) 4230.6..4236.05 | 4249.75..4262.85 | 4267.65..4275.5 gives -0.11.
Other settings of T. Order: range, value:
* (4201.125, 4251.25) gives 38.2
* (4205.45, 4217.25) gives 45.3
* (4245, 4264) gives 39.3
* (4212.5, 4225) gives 38.6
